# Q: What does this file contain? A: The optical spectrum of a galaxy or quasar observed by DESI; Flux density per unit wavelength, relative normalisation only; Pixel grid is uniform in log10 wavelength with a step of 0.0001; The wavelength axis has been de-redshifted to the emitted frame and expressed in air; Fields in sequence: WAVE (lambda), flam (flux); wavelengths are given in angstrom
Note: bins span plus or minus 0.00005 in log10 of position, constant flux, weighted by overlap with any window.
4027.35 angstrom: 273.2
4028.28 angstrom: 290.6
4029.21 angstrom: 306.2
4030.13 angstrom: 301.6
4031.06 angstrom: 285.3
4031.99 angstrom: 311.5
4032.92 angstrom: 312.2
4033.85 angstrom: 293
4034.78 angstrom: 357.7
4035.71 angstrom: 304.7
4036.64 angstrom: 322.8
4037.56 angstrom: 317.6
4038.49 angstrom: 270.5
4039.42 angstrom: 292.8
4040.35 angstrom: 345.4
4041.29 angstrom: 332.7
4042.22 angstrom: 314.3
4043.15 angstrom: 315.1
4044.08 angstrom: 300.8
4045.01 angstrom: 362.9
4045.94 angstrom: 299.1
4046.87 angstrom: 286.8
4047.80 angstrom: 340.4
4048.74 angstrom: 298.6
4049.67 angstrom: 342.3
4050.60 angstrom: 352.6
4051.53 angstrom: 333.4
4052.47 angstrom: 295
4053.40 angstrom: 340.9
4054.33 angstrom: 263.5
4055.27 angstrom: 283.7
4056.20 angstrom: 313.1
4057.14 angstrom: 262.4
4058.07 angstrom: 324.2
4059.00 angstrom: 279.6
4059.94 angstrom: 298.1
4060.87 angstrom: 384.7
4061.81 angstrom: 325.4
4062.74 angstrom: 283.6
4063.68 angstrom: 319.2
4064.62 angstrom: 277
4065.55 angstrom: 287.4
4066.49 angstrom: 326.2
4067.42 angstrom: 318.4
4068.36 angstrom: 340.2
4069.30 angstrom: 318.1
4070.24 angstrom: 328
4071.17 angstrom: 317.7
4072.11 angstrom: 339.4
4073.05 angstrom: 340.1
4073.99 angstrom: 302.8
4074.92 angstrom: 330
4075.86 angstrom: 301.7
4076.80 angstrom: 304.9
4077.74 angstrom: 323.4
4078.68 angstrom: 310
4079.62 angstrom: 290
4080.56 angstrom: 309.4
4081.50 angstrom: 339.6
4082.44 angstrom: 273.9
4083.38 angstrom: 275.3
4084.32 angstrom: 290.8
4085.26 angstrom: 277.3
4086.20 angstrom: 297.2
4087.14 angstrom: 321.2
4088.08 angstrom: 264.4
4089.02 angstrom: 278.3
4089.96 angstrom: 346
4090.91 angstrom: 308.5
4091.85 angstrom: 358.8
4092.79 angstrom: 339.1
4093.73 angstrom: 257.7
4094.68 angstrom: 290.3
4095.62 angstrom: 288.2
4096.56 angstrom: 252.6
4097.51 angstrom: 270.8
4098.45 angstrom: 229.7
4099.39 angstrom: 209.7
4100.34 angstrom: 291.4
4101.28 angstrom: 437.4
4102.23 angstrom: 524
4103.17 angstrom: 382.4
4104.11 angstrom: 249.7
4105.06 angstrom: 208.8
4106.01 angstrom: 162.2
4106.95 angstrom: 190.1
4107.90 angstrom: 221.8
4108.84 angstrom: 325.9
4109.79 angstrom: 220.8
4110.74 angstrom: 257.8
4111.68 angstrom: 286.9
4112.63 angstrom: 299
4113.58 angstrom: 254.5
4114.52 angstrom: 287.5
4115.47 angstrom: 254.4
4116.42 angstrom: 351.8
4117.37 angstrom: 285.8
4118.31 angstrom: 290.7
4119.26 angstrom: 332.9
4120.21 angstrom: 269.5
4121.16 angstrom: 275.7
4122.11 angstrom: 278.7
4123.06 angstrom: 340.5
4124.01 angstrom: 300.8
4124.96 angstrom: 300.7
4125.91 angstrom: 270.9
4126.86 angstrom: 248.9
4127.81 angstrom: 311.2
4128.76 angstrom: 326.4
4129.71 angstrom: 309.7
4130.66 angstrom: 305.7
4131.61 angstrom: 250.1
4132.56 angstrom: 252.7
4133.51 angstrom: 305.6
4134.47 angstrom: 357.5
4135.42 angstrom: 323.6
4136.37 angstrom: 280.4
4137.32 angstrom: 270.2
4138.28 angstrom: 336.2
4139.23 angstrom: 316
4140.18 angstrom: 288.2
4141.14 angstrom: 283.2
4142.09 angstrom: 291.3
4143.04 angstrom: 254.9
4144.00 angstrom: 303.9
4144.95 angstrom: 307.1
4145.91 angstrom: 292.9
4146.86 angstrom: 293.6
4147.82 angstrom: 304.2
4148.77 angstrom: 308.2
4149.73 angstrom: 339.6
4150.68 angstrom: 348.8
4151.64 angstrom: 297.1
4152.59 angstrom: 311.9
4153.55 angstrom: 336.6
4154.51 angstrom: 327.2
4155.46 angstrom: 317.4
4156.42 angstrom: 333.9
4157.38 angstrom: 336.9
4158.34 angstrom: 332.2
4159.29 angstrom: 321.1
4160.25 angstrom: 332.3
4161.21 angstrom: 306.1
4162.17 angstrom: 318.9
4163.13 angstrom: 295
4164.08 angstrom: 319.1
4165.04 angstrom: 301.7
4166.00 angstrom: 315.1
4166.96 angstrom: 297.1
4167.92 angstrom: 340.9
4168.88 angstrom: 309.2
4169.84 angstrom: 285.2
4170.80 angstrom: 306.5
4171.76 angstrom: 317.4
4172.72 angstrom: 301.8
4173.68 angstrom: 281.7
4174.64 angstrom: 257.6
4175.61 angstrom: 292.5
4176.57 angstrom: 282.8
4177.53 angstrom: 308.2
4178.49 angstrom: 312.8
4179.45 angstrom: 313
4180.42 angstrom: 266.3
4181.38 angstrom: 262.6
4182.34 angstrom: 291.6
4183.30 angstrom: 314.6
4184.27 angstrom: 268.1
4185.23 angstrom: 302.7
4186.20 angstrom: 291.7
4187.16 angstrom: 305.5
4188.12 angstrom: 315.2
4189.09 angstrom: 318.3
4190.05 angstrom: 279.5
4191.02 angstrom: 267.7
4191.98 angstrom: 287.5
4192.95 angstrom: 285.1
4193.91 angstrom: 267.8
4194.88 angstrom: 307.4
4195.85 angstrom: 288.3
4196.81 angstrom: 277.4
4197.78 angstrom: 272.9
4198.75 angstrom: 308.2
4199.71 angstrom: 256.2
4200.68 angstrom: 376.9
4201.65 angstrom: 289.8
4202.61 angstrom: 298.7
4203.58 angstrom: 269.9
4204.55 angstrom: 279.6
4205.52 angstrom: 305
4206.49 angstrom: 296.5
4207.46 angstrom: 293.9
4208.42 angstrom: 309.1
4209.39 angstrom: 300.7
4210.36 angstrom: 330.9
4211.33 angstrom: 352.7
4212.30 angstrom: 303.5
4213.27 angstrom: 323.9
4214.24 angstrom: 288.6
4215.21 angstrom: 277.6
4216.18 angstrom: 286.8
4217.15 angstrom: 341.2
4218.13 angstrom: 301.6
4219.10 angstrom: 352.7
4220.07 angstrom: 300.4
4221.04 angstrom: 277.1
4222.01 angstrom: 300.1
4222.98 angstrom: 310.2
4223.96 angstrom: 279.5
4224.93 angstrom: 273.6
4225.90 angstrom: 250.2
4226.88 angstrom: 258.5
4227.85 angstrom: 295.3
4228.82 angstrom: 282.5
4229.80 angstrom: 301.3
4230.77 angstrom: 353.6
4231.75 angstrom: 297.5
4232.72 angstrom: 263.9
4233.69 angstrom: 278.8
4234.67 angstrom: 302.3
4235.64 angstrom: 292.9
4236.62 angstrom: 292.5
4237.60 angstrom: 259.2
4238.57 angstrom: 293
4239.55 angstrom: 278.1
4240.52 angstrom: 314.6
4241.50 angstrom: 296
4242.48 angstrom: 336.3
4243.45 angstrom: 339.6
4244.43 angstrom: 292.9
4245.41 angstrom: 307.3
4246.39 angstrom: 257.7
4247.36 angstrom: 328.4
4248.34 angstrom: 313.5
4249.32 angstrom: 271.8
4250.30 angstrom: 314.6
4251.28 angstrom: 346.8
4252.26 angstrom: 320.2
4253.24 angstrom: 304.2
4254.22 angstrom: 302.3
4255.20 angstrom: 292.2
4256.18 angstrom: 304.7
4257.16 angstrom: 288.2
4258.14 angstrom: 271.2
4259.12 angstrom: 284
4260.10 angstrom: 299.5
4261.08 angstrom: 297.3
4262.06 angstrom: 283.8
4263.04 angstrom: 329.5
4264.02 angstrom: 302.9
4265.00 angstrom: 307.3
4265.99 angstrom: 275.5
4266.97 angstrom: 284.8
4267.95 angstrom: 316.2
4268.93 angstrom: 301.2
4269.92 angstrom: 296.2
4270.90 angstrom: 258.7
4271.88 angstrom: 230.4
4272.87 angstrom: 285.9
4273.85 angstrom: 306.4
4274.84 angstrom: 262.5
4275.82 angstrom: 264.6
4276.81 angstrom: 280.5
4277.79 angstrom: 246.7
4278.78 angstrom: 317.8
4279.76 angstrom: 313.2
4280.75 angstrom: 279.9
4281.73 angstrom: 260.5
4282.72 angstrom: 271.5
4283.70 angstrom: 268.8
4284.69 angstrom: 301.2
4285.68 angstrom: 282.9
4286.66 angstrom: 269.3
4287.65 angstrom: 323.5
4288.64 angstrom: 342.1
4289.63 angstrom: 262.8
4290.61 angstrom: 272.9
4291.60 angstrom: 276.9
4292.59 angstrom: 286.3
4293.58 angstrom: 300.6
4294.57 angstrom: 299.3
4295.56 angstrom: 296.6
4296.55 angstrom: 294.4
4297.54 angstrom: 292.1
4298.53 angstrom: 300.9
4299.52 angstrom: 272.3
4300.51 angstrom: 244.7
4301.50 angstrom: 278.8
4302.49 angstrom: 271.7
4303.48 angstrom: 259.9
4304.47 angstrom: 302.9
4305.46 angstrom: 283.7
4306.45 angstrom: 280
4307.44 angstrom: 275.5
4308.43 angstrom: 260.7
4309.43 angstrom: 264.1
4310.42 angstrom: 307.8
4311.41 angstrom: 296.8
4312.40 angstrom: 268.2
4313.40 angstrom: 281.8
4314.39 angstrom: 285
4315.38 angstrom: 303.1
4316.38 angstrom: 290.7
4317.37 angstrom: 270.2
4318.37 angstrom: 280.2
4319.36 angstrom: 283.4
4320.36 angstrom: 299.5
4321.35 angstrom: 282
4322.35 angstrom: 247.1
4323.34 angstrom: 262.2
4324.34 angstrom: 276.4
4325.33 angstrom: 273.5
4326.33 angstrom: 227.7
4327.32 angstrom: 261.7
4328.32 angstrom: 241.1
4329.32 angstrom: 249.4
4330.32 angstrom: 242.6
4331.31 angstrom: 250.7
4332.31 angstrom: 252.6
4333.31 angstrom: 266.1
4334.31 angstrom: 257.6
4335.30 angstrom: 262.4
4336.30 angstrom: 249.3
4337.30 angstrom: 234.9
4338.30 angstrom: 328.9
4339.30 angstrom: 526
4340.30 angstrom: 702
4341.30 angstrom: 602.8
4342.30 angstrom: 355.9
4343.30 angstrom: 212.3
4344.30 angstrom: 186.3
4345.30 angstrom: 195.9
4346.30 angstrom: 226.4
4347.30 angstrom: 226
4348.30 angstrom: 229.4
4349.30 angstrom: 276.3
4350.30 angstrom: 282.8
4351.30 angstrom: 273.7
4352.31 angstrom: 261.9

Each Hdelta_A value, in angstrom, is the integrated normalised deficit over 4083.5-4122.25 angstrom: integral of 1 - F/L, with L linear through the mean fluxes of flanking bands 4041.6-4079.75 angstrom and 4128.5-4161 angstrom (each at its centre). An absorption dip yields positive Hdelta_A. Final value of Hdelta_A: 2.89 angstrom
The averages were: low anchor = 314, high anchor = 309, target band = 288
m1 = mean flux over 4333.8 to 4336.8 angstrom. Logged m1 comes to 257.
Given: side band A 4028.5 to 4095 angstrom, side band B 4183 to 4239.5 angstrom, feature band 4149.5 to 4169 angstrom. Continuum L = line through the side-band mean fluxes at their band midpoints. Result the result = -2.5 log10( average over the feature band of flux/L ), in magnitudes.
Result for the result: -0.07 mag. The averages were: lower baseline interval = 311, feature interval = 321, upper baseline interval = 296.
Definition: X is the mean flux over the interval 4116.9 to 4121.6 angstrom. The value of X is 291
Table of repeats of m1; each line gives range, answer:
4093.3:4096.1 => 279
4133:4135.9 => 328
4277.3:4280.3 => 292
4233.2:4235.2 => 291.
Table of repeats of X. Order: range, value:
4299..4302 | 266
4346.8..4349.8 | 244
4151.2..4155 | 319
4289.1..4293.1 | 275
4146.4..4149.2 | 302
